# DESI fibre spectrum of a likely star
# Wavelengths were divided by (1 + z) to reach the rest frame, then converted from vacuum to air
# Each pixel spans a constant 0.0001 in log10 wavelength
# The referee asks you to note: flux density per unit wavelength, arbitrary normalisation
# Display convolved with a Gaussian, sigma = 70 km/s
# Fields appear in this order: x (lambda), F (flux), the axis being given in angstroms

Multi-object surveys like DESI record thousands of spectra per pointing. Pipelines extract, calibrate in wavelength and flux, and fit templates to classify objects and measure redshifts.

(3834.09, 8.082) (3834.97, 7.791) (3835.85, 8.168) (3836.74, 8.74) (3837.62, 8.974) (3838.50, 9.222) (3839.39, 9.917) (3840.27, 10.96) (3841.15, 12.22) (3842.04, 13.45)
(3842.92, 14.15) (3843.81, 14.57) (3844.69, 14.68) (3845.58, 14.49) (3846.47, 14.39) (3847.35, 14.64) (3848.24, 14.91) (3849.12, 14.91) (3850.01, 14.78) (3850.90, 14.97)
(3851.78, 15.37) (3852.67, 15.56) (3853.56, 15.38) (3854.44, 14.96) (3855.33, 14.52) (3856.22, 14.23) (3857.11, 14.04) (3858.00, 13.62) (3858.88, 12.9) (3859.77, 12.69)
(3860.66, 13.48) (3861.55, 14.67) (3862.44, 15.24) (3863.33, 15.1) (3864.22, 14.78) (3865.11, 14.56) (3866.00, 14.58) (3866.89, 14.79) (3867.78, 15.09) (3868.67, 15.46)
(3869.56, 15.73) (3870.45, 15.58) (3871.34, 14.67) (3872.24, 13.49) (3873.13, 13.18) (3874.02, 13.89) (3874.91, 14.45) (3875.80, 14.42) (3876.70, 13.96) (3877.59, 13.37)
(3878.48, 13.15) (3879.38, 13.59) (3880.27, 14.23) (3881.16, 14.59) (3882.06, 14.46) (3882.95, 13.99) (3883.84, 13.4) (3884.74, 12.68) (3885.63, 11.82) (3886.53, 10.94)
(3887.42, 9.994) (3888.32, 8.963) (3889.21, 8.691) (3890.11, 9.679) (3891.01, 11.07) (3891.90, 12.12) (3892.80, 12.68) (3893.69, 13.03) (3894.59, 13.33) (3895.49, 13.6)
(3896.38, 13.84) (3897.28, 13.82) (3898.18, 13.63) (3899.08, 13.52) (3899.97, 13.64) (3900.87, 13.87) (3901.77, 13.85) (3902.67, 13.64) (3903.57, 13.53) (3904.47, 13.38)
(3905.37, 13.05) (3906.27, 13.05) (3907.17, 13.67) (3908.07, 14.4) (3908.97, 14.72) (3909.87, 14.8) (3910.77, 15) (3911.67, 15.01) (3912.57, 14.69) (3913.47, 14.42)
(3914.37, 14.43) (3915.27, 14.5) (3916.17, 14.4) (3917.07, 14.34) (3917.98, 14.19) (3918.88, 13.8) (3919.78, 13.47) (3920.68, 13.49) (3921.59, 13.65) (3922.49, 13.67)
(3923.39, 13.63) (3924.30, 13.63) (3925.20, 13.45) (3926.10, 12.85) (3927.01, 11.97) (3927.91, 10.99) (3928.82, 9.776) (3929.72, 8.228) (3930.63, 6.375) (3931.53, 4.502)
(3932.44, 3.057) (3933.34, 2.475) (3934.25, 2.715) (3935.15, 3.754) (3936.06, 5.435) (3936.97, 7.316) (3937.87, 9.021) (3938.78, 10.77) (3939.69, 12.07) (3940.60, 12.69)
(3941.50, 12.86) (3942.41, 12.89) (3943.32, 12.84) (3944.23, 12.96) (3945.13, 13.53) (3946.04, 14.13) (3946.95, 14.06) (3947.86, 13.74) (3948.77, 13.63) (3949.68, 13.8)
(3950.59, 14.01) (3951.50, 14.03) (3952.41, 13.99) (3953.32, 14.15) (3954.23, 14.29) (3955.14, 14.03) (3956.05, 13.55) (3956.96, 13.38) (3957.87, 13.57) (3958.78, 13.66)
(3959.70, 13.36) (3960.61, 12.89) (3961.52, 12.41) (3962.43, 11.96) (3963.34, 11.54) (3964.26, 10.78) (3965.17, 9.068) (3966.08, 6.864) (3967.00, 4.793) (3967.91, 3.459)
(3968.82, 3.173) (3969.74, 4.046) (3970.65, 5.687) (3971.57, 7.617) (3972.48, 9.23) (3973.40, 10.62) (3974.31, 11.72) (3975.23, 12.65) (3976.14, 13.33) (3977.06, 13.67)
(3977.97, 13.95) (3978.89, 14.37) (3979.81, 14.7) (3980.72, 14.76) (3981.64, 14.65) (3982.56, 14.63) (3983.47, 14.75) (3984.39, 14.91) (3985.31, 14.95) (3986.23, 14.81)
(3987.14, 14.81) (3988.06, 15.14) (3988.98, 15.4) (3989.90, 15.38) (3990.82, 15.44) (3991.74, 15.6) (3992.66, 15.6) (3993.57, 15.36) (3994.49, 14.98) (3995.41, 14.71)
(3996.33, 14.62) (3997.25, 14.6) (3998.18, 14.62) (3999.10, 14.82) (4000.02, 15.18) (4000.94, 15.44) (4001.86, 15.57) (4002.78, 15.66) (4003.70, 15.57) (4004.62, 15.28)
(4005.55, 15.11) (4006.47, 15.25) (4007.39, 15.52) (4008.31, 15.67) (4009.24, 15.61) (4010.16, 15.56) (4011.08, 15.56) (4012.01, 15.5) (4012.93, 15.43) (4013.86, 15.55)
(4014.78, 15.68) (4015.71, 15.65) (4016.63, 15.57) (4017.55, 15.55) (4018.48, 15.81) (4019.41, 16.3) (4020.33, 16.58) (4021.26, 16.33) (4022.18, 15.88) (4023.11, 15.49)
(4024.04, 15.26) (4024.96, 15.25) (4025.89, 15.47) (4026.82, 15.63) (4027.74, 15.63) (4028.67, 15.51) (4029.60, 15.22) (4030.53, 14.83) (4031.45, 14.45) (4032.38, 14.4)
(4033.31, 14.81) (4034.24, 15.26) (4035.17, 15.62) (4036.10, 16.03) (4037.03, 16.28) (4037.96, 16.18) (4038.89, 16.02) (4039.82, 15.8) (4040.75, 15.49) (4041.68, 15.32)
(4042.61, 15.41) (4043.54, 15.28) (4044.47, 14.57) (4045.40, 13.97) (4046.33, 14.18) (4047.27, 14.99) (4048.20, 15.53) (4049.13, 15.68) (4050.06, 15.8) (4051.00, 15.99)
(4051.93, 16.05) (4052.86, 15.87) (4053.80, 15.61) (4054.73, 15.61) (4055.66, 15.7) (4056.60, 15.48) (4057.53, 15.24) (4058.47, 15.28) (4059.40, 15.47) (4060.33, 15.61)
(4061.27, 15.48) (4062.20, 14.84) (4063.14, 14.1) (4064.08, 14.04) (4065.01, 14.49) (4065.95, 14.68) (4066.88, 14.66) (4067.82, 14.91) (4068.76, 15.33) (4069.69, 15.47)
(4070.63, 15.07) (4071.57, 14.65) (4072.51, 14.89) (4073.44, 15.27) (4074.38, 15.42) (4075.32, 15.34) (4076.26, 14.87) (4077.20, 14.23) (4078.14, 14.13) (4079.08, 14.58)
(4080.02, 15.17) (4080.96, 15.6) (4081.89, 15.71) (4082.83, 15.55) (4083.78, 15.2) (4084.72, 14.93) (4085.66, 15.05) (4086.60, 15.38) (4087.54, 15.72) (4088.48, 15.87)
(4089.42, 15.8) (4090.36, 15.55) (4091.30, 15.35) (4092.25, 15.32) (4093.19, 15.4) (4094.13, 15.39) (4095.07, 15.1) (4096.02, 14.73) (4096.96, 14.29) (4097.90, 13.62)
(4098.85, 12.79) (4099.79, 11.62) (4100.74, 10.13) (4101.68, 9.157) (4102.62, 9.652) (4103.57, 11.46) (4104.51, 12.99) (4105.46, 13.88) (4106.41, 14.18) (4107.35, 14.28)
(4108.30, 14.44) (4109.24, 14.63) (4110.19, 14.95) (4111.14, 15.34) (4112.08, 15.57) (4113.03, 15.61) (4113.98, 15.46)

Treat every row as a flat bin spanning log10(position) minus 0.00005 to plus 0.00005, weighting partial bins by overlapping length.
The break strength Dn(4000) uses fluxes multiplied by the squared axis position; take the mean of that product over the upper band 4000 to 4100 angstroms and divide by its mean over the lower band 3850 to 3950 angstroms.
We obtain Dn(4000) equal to 1.3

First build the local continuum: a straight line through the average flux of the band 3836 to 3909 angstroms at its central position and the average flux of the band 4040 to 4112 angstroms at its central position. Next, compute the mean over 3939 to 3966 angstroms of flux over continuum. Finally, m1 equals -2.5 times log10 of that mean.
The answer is 0.08 mag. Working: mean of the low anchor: 13.4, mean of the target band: 13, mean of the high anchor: 14.7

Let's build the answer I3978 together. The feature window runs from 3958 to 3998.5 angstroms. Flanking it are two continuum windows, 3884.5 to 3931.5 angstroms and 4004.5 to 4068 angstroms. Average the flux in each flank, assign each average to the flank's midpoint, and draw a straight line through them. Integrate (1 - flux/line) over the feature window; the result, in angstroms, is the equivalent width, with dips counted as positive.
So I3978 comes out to 5.3 angstroms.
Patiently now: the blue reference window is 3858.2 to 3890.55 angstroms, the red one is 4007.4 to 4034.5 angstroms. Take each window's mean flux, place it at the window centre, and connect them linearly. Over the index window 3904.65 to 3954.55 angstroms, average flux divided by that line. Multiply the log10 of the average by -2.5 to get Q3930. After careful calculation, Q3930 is 0.18 mag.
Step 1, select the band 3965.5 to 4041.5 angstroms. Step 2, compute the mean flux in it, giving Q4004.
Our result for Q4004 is 14.2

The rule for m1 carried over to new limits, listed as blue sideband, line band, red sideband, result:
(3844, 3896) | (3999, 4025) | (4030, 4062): -0.04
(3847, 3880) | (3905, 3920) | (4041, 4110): 0.02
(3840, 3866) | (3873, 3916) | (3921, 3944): -0.13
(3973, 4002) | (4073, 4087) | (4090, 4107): -0.12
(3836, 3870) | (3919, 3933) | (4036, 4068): 0.30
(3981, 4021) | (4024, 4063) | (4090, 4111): -0.06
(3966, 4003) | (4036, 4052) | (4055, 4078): -0.07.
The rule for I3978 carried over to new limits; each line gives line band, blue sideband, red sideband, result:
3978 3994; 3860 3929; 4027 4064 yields -0.4 angstroms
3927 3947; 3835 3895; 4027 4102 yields 6.8 angstroms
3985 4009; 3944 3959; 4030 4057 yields -1.0 angstroms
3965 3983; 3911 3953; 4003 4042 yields 4.5 angstroms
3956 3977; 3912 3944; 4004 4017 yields 4.9 angstroms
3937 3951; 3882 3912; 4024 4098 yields 0.9 angstroms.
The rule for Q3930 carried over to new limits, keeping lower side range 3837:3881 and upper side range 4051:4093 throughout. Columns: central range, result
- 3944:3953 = 0.052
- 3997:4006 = -0.028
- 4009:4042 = -0.045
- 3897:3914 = 0.021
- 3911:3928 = 0.041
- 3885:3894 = 0.283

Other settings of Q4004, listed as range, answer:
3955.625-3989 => 11.7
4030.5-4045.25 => 15.4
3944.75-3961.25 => 13.7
